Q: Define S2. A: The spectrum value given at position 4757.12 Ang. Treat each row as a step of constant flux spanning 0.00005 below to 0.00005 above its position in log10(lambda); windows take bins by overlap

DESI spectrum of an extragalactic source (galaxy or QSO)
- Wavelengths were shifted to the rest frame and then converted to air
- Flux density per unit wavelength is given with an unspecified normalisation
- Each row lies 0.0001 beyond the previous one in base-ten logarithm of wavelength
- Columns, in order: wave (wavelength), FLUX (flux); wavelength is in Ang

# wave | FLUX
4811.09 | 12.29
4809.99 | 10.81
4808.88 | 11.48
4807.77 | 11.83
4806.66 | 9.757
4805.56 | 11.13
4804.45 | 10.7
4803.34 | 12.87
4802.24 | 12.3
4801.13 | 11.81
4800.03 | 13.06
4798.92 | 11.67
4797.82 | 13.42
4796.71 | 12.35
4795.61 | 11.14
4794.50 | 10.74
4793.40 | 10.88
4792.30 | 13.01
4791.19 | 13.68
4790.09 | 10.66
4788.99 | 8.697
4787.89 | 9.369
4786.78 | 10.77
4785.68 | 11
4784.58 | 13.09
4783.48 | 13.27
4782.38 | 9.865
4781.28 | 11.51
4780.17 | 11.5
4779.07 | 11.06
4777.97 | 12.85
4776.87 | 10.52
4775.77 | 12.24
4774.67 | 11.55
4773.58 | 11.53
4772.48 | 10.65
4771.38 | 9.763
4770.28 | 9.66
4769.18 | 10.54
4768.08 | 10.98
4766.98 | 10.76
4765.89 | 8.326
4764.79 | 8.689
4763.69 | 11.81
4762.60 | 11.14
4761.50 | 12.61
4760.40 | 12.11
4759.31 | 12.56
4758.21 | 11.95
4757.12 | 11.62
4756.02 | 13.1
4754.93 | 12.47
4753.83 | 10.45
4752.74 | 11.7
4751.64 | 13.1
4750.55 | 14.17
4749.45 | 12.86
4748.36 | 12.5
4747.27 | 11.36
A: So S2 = 11.62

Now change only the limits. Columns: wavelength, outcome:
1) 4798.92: 11.67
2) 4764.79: 8.689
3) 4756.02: 13.1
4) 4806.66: 9.757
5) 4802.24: 12.3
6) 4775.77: 12.24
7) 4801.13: 11.81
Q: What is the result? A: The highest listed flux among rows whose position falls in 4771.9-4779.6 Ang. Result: 12.85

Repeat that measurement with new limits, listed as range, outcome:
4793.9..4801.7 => 13.42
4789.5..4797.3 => 13.68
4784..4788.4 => 13.09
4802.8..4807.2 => 12.87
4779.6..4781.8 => 11.51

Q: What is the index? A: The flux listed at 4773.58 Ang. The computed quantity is 11.53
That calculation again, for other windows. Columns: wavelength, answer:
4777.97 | 12.85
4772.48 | 10.65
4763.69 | 11.81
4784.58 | 13.09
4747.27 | 11.36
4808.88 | 11.48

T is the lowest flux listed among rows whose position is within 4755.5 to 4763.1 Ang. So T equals 11.14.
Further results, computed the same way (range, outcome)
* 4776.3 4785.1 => 9.865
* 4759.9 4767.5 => 8.326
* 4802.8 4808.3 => 9.757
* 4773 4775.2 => 11.53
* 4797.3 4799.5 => 11.67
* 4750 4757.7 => 10.45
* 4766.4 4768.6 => 10.76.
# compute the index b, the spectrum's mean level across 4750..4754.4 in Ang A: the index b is 12.3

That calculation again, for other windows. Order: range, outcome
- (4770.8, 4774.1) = 10.6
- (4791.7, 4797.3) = 11.6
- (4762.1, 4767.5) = 10.1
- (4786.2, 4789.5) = 9.63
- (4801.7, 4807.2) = 11.4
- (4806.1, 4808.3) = 10.8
